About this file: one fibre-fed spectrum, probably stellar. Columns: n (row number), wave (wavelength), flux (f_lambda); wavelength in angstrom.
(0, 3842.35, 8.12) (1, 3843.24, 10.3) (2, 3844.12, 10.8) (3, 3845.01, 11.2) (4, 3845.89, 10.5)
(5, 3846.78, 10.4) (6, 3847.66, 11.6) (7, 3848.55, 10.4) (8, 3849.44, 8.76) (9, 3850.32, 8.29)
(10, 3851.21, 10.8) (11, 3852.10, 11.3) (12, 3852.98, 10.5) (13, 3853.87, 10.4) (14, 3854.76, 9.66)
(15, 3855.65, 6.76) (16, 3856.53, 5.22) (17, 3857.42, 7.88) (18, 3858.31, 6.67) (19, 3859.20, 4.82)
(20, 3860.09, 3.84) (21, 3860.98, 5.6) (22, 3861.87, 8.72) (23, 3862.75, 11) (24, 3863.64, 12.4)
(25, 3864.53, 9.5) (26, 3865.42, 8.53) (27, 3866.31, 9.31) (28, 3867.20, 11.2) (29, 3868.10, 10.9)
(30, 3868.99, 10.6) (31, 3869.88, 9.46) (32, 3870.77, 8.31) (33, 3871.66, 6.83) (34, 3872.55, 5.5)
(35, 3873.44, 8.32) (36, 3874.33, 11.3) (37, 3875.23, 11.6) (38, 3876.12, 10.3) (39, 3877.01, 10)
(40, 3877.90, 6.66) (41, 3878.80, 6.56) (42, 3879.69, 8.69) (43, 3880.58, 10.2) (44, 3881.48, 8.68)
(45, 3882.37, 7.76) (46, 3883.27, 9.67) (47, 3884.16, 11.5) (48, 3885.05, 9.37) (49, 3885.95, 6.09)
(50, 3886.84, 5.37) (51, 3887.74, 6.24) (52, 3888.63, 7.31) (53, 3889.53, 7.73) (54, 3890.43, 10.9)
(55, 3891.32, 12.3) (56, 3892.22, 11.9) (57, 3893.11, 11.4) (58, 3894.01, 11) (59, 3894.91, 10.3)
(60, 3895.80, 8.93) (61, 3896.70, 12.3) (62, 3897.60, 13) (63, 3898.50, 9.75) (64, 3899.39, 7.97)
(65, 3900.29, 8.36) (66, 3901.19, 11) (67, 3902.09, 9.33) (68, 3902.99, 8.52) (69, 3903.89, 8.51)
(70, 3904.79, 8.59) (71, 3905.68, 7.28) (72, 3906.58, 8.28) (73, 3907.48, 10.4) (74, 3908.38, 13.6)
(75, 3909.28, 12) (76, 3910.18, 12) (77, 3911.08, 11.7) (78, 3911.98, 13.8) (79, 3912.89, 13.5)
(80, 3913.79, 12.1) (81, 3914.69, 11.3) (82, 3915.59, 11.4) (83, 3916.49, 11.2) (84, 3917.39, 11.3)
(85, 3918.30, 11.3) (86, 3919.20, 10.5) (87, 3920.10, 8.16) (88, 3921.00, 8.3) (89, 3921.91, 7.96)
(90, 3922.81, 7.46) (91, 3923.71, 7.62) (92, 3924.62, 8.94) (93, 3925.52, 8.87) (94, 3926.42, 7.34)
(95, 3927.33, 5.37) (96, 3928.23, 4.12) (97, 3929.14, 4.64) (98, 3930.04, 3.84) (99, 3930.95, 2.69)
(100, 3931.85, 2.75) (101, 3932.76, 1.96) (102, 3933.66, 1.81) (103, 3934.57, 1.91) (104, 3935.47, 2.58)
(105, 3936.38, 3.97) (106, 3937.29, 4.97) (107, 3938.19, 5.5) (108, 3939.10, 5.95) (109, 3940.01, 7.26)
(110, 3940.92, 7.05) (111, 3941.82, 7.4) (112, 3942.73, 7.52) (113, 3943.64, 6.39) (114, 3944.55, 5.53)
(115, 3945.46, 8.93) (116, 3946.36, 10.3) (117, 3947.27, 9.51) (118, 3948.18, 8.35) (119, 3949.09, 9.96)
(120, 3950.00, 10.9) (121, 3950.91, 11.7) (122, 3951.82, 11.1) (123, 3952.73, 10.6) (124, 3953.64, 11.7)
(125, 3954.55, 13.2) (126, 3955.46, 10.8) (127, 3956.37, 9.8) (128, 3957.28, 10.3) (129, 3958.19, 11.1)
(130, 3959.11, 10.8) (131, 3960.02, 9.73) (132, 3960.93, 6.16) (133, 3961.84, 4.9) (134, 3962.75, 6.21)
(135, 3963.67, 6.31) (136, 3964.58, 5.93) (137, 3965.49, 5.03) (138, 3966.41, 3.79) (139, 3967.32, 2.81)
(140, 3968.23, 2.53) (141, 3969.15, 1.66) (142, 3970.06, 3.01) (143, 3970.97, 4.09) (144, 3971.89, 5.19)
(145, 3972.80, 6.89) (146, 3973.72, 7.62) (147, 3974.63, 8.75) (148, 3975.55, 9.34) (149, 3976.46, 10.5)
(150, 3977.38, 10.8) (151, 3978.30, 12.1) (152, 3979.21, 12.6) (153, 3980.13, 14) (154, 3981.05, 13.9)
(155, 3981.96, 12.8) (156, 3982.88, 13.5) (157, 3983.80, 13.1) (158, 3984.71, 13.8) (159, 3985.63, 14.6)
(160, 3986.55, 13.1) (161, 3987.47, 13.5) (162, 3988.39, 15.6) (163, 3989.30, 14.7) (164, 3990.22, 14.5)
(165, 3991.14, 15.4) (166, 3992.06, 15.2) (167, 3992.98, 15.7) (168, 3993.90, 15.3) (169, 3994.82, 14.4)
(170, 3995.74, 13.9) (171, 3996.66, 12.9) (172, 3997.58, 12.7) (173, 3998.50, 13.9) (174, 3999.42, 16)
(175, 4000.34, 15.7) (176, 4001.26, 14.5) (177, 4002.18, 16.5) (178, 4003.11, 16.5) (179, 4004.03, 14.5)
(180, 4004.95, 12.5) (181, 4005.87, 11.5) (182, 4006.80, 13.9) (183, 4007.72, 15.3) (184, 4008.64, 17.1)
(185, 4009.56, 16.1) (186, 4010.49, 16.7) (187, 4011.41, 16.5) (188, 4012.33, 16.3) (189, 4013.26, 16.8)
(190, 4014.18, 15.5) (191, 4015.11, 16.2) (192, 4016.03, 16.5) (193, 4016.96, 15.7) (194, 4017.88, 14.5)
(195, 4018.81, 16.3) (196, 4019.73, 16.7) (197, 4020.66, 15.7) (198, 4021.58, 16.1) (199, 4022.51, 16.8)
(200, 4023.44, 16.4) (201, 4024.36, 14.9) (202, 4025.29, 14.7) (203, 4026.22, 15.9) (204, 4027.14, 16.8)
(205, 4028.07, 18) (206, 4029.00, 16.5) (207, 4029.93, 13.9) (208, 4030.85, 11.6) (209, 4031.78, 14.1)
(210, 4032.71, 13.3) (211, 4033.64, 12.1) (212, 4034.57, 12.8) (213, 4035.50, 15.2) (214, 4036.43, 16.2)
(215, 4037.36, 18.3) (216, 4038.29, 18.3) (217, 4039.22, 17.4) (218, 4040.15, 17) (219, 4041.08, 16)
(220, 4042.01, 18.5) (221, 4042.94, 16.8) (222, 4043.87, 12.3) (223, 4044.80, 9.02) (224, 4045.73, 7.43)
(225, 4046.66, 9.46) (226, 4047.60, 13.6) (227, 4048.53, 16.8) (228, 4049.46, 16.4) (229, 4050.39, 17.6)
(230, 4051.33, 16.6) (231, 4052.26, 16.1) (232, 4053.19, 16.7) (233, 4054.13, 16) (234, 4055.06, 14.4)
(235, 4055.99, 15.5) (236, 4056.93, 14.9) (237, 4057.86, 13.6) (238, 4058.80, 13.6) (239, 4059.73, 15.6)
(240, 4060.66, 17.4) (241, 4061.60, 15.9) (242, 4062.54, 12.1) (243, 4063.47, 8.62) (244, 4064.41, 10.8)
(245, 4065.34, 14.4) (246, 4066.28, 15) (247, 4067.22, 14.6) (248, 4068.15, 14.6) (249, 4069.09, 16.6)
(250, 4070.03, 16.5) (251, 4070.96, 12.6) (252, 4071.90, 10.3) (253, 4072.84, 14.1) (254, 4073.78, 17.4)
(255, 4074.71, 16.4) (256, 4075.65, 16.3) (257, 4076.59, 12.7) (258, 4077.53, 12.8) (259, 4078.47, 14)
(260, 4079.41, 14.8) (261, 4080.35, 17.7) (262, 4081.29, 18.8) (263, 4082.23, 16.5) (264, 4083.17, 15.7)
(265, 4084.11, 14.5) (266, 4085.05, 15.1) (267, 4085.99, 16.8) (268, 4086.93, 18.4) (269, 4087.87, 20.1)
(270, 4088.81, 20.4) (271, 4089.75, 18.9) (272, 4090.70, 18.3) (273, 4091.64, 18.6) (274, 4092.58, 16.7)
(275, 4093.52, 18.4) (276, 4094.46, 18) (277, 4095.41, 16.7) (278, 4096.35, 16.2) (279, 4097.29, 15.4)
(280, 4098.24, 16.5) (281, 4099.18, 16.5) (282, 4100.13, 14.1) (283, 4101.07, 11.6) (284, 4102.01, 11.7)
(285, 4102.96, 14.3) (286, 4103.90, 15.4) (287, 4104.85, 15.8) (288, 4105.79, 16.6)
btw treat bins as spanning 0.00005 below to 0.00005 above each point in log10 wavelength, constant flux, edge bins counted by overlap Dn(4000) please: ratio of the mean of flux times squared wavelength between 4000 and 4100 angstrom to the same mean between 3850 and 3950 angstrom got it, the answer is 1.95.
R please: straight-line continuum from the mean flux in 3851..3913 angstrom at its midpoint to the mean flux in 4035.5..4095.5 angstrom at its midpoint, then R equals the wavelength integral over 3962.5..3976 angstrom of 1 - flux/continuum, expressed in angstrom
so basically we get 7.7 angstrom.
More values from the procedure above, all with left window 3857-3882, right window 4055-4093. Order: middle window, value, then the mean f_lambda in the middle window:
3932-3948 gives 7.6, 5.79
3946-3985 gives 9.4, 8.98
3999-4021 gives -3.7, 15.6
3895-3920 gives -1.7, 10.6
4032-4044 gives -1.3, 15.8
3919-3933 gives 5.6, 6.27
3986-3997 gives -1.6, 14.5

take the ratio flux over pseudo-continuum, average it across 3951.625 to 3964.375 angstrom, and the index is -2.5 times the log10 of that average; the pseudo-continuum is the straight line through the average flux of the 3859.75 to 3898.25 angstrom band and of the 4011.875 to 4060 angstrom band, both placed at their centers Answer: 0.29 mag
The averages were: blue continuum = 9.25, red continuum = 15.3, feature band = 9.37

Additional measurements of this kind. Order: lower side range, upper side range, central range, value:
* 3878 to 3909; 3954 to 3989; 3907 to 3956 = 0.117 mag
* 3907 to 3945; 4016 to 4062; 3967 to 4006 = -0.005 mag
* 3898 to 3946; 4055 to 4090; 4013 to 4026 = -0.248 mag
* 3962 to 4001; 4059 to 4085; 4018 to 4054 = -0.162 mag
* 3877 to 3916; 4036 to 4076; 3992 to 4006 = -0.117 mag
